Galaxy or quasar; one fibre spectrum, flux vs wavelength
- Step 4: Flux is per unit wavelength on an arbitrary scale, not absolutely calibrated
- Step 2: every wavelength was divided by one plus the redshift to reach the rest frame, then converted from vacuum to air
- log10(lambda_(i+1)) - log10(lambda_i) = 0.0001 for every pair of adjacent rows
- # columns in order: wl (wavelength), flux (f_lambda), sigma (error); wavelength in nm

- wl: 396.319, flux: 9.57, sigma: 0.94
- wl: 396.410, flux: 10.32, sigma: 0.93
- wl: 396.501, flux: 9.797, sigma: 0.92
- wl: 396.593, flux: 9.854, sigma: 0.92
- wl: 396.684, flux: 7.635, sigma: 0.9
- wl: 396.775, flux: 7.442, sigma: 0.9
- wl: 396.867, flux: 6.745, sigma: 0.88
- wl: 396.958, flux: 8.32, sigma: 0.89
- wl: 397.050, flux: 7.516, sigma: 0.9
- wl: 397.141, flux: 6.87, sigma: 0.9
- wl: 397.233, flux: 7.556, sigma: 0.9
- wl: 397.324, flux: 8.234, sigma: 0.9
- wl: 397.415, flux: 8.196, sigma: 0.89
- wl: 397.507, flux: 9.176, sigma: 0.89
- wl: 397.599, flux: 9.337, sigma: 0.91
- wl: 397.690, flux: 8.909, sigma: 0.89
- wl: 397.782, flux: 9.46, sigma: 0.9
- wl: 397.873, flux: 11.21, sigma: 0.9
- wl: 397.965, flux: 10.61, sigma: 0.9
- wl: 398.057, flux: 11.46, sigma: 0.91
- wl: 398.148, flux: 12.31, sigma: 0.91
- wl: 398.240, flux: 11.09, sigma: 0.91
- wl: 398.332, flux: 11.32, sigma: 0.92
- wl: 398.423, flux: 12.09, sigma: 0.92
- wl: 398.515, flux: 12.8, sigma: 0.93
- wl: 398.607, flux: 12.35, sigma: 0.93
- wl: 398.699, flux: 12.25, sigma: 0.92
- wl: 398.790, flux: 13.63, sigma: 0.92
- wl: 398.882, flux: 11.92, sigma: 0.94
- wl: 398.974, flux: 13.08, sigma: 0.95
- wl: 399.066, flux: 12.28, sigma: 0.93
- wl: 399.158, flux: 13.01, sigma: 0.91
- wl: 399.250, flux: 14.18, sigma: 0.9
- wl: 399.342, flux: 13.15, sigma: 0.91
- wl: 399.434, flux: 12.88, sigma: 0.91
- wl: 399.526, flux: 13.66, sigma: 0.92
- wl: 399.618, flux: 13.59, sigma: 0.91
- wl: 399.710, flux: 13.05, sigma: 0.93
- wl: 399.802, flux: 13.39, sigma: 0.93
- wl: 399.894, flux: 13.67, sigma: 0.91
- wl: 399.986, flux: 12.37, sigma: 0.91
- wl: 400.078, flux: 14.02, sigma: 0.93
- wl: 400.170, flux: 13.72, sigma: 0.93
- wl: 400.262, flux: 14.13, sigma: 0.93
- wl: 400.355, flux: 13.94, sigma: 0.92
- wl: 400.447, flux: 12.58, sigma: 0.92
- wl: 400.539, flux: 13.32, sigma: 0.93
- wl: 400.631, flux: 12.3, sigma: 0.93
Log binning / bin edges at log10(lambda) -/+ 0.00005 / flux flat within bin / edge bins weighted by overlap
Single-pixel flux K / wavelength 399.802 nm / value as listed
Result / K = 13.39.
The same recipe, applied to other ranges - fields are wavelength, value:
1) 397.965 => 10.61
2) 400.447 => 12.58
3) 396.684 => 7.635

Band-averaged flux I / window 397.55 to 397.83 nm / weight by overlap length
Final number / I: 9.26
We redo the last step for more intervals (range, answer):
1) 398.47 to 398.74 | 12.4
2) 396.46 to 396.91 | 8.28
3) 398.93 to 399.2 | 12.8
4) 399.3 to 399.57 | 13.2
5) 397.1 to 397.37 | 7.58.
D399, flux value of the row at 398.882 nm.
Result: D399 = 11.92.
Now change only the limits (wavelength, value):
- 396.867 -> 6.745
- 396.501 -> 9.797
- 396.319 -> 9.57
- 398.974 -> 13.08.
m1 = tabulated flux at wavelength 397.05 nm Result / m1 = 7.516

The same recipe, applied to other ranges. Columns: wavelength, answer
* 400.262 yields 14.13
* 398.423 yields 12.09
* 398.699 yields 12.25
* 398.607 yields 12.35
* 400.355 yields 13.94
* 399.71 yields 13.05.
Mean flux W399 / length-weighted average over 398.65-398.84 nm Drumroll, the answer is 12.9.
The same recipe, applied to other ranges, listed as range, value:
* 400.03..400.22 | 13.9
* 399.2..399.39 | 13.6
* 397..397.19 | 7.19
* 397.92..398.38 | 11.4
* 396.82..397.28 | 7.4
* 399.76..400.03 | 13.2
